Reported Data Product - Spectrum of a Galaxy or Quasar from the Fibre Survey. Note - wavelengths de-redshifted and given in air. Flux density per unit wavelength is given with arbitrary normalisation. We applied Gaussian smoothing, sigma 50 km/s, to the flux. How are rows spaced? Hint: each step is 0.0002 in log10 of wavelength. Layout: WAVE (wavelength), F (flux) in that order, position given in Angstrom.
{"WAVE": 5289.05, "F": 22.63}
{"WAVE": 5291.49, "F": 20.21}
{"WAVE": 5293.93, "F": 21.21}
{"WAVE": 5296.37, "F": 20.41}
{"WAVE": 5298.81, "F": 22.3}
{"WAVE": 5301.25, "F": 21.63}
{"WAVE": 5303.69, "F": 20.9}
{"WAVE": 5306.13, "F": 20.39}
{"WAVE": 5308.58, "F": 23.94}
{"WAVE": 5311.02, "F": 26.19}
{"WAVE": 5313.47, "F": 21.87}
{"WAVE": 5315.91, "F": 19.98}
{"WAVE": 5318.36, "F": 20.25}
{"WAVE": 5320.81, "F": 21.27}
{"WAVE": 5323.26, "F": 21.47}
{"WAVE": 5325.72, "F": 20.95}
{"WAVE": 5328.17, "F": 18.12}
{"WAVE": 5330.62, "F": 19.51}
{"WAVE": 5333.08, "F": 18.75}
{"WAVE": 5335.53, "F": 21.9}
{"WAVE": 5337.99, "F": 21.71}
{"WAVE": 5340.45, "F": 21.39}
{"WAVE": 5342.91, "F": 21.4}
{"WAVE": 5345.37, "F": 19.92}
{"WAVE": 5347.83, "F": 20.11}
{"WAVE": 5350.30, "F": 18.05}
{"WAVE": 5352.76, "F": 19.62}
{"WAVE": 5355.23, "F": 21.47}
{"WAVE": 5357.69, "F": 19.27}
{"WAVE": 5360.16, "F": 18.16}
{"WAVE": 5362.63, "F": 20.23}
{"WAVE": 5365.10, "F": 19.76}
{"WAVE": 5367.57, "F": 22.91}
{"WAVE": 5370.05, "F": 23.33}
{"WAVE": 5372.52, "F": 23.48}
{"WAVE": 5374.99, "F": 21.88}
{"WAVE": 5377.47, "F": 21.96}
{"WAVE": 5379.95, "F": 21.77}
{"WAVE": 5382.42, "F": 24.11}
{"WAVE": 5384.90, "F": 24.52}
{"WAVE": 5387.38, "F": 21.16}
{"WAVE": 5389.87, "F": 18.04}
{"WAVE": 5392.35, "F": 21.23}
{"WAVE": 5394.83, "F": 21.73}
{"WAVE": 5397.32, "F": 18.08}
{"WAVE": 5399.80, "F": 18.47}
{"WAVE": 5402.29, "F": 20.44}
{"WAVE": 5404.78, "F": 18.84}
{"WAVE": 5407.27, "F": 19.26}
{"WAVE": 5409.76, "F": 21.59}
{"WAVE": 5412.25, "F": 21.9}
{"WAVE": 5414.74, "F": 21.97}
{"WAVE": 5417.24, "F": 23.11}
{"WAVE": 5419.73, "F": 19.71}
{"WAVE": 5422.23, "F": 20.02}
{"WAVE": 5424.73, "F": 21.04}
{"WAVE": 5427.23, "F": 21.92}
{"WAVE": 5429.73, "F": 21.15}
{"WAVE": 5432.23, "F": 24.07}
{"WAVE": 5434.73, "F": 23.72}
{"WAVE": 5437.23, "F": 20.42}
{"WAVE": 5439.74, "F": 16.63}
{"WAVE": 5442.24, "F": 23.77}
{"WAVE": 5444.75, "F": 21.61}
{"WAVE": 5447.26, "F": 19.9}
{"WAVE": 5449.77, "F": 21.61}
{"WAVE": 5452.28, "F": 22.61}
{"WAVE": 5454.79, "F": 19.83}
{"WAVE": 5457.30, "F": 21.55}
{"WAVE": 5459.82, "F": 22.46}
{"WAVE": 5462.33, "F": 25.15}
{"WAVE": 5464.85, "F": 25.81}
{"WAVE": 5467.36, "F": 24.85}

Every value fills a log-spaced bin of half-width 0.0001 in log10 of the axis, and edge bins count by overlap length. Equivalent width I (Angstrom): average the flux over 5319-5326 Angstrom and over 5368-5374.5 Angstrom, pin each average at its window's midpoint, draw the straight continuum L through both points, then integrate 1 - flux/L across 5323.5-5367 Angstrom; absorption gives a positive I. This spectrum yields 3.9 Angstrom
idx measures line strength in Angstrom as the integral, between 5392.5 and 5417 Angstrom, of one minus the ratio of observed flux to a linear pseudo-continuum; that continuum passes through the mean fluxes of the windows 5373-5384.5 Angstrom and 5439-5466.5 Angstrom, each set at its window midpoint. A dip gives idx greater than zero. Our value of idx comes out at 2.2 Angstrom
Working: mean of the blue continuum 22.7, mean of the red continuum 22.1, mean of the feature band 20.4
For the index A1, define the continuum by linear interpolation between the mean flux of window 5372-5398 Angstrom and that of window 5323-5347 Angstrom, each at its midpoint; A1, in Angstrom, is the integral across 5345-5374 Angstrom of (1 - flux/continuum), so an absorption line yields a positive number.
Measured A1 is 0.7 Angstrom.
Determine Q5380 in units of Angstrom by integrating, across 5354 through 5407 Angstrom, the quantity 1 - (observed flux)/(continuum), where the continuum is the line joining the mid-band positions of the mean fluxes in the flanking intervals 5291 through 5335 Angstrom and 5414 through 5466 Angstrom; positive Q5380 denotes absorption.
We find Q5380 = 1.27 Angstrom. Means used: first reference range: 21.1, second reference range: 21.8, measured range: 21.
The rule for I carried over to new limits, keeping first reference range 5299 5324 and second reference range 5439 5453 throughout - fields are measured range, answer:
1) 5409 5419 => -0.4 Angstrom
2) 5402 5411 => 0.6 Angstrom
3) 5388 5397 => 0.5 Angstrom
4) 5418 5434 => -0.2 Angstrom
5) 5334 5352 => 0.9 Angstrom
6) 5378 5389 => -0.6 Angstrom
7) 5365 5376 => -0.5 Angstrom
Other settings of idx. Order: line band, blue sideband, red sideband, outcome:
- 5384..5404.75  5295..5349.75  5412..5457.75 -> 0.9 Angstrom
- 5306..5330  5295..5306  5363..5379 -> 0.0 Angstrom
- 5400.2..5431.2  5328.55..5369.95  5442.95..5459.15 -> 0.1 Angstrom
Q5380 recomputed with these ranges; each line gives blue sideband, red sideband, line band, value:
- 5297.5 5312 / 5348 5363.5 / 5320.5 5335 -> 0.8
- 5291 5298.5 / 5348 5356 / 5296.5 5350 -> -2.2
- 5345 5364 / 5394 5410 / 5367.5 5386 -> -3.2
